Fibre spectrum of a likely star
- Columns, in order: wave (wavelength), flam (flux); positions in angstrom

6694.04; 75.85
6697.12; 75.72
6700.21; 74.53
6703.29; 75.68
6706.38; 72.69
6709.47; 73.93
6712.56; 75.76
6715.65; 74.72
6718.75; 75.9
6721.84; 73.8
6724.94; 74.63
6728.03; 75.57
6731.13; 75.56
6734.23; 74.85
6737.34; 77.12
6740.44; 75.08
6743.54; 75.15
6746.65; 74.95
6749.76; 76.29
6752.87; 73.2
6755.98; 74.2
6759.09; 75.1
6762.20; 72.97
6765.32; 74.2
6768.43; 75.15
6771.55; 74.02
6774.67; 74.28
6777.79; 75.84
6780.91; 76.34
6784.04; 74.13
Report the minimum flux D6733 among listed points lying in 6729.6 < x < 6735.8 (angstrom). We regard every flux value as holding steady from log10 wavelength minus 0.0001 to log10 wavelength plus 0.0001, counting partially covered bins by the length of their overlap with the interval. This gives 74.85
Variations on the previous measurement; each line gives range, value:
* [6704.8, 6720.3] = 72.69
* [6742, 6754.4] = 73.2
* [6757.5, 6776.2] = 72.97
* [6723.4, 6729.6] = 74.63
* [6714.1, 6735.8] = 73.8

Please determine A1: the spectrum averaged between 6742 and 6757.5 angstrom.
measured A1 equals 74.7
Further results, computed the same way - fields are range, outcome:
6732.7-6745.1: 75.5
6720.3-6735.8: 74.9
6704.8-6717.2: 74.3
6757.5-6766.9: 74.1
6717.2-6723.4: 74.8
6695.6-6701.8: 75.1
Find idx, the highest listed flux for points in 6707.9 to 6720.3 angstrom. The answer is 75.9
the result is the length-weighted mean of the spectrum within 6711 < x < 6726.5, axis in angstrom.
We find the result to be 75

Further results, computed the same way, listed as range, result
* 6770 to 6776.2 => 74.1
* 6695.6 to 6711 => 74.5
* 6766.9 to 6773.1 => 74.6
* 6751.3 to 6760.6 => 74.2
